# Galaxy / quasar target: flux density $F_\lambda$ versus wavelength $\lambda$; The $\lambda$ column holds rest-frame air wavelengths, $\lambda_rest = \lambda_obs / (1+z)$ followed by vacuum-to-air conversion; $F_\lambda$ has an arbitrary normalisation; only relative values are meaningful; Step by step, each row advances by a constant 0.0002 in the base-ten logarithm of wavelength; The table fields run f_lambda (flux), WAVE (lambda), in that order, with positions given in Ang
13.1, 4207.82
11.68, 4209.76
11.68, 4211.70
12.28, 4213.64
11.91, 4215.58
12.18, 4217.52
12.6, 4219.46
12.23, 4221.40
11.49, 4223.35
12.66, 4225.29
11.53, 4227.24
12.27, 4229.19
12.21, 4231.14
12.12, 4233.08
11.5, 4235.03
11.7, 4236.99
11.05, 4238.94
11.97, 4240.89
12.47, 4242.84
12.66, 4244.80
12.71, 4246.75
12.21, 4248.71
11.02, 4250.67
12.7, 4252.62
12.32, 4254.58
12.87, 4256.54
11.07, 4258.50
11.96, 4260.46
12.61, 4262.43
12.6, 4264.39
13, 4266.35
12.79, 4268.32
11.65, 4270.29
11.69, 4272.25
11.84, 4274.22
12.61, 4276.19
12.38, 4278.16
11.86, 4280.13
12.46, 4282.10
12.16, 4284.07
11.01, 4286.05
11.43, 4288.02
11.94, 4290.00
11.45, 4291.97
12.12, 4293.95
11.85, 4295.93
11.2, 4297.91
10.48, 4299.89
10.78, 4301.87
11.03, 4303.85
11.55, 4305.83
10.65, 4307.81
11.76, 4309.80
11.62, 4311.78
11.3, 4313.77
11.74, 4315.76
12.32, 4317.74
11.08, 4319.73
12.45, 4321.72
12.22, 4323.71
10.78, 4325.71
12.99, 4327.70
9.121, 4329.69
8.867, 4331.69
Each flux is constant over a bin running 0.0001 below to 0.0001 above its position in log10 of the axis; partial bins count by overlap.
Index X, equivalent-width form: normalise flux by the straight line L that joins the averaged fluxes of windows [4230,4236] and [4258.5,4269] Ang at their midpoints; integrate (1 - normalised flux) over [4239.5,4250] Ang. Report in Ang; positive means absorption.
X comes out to -0.1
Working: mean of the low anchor 12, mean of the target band 12.3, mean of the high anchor 12.4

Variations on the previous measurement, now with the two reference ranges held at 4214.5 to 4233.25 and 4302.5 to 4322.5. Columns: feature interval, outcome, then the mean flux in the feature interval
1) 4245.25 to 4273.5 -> -0.8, 12.2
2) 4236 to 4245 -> 0.1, 11.9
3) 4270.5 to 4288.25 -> -0.3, 12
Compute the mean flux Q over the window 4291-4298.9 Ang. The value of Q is 11.6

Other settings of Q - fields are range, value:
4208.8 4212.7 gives 11.7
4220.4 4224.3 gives 11.9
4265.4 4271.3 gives 12.5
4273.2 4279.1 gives 12.3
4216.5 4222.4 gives 12.3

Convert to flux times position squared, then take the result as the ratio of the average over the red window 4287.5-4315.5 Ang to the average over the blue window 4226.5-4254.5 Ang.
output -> 1.0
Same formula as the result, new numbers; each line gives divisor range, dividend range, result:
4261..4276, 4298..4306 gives 0.90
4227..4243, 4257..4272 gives 1.05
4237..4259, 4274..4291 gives 1.01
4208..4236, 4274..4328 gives 1.00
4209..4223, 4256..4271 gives 1.04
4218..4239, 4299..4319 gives 0.98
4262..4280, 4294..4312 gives 0.93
